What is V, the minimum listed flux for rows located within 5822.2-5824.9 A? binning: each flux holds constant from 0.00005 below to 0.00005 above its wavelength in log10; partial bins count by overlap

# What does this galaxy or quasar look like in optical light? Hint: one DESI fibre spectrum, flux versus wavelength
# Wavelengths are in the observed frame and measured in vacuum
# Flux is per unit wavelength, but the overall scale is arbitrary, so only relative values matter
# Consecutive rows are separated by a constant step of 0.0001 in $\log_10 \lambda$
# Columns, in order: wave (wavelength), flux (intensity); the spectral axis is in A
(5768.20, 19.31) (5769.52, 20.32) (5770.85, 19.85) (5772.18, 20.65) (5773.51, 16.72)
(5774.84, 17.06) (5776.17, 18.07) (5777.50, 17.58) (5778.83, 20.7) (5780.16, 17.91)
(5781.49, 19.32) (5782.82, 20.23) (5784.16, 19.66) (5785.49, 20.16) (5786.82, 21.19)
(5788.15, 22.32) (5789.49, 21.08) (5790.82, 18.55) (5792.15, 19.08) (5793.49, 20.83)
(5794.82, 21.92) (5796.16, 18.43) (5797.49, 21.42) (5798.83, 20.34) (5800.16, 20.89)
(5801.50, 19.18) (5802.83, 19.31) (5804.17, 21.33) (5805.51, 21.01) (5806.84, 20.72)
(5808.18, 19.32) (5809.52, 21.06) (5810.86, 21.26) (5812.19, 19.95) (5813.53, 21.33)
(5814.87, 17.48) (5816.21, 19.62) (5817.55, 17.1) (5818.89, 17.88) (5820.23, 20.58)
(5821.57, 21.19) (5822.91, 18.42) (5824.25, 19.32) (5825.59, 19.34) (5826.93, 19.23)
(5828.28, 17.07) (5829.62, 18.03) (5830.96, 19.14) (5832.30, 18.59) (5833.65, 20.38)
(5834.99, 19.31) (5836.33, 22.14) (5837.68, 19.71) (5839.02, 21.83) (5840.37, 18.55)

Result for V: 18.42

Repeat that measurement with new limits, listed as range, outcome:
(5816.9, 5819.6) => 17.1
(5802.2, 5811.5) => 19.31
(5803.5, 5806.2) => 21.01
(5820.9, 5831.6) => 17.07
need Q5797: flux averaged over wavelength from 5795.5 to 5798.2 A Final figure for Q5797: 19.9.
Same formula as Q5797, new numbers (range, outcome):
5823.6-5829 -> 18.7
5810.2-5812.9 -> 20.7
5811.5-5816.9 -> 19.6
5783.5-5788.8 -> 20.9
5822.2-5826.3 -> 19.1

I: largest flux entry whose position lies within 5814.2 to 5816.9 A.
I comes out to 19.62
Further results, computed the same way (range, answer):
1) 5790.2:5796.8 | 21.92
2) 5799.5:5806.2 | 21.33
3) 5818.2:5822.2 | 21.19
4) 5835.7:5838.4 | 22.14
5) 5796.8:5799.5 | 21.42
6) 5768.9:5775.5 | 20.65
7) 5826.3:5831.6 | 19.23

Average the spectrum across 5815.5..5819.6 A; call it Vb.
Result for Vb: 18.2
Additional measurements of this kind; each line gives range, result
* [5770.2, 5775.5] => 18.6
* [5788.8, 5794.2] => 19.9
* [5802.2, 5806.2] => 20.6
